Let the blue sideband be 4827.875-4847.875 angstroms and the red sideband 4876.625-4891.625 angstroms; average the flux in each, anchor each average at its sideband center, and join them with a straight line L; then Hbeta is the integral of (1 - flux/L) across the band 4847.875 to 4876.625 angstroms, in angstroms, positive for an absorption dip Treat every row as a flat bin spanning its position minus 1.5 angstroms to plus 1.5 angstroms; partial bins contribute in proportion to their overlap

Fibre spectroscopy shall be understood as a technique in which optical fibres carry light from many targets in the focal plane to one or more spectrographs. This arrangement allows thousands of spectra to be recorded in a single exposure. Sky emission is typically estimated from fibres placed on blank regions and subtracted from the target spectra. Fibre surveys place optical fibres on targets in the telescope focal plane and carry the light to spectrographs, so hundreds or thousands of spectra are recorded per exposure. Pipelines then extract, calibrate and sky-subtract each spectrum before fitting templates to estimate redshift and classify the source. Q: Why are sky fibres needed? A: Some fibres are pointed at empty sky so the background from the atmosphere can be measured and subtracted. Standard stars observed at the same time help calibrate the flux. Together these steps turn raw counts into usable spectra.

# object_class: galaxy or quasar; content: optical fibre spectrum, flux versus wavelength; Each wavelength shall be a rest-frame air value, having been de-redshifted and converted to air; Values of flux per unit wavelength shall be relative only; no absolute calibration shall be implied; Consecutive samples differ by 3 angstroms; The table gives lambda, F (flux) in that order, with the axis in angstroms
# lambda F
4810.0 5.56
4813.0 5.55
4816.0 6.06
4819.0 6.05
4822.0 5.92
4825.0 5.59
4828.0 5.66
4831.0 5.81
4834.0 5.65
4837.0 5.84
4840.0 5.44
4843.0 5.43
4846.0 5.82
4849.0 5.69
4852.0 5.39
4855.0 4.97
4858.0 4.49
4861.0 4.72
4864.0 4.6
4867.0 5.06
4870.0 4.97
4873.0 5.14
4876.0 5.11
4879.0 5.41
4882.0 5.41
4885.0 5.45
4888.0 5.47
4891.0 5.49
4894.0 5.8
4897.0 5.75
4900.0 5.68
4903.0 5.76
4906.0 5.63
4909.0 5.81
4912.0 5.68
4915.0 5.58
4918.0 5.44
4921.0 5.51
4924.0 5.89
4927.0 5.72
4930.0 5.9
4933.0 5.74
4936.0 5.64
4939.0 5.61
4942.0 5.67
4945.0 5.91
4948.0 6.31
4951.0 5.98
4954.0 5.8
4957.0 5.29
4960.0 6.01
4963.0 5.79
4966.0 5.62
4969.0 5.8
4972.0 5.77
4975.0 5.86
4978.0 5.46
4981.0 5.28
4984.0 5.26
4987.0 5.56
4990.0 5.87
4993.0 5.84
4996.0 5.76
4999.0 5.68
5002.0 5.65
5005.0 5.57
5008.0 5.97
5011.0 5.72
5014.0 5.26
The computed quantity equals 2.8 angstroms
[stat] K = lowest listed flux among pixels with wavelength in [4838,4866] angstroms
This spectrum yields 4.49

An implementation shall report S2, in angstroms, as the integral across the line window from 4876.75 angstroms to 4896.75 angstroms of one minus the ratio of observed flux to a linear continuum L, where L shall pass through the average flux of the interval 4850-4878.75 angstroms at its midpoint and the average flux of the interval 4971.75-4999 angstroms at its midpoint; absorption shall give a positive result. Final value -1.62 angstroms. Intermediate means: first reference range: 4.97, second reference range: 5.63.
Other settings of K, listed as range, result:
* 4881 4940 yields 5.41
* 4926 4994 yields 5.26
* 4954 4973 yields 5.29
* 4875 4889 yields 5.11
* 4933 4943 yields 5.61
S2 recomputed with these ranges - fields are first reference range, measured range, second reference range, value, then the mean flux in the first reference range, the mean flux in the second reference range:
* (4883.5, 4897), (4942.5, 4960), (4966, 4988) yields -0.90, 5.57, 5.57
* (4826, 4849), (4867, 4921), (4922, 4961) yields 2.31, 5.66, 5.8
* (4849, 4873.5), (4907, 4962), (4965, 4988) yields -4.11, 4.96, 5.58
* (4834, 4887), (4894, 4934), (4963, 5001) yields -2.05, 5.25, 5.65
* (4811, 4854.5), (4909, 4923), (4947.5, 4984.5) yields 0.26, 5.69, 5.71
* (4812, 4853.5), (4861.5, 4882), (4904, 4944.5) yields 2.30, 5.71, 5.69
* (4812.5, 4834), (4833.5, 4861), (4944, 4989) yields 2.02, 5.81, 5.71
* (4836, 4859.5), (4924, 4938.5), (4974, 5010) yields -0.59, 5.37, 5.64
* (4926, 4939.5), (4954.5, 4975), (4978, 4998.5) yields -0.29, 5.73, 5.59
